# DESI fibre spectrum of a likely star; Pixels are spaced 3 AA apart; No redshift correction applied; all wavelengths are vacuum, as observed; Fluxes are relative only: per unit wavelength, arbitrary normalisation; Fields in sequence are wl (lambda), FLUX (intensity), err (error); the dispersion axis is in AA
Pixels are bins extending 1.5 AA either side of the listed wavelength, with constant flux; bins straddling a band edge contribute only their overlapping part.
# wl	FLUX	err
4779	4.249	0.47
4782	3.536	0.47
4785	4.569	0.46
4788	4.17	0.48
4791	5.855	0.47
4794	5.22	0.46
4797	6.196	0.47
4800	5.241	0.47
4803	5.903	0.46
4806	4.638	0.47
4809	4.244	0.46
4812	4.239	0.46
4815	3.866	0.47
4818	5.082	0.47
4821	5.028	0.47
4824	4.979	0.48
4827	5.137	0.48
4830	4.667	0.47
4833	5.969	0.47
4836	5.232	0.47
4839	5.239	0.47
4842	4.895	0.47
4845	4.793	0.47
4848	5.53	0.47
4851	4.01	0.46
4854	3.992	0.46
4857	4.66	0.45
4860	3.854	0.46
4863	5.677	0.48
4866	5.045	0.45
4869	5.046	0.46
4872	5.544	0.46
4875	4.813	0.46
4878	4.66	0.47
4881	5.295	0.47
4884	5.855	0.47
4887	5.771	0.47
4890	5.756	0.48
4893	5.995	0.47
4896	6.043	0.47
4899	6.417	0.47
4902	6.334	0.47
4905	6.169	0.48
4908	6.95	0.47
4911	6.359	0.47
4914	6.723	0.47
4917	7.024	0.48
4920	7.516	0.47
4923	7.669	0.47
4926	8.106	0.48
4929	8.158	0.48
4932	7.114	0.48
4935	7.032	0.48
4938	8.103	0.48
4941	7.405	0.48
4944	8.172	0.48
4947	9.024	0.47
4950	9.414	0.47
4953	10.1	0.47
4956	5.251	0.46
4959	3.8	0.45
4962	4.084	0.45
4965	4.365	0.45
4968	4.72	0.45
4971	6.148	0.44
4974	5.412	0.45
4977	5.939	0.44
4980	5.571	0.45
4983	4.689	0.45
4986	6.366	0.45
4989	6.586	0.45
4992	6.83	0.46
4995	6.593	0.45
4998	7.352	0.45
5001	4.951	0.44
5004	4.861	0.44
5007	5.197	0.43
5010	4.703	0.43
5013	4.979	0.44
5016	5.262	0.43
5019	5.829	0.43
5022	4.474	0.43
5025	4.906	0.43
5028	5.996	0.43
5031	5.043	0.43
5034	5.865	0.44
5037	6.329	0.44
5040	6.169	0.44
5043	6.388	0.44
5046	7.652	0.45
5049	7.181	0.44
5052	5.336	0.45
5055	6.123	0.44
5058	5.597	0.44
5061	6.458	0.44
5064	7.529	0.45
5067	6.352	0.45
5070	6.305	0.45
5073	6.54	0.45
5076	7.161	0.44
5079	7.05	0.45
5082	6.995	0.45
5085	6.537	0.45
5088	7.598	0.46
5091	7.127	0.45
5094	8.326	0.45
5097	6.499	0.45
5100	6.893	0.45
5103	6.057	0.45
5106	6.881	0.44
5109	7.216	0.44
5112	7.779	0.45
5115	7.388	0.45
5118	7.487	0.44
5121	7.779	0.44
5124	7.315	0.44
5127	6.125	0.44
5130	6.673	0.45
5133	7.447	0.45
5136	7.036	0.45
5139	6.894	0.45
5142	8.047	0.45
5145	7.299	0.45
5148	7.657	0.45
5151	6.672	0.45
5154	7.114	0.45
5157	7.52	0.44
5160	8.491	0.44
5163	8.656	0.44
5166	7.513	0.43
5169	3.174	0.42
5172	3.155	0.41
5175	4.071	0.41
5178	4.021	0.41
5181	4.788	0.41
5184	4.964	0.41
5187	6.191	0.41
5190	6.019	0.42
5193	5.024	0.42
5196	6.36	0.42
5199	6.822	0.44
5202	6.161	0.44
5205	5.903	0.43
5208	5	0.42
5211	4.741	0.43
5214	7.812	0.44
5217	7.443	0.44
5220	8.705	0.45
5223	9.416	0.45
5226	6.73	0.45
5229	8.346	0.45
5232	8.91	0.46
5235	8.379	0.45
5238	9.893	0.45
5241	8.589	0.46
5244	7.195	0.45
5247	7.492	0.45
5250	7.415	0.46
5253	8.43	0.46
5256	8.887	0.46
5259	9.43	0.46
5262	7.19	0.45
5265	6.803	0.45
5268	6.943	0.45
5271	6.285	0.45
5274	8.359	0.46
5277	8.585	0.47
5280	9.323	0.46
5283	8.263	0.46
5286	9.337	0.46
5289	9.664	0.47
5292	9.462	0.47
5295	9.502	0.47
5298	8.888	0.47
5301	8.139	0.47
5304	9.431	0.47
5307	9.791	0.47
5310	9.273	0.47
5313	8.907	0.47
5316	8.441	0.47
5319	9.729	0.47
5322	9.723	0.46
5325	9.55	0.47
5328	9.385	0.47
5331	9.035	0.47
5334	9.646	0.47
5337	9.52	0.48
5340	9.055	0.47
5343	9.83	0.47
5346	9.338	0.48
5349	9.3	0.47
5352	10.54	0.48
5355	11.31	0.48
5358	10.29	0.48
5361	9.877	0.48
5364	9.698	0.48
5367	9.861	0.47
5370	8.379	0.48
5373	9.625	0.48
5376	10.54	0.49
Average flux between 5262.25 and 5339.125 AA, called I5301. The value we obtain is 8.85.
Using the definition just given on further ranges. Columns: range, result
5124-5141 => 6.91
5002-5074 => 5.87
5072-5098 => 7.11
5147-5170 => 7.17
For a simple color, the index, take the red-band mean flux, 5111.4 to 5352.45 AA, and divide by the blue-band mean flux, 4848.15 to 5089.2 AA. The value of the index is 1.26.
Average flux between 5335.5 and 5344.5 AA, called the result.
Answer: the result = 9.47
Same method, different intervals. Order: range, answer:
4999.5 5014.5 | 4.94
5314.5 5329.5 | 9.37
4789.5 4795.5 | 5.54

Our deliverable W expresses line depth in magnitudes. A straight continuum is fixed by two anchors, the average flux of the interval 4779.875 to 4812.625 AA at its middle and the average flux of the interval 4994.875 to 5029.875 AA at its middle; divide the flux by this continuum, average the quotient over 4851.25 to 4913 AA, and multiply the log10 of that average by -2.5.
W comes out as -0.08 mag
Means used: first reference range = 4.9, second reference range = 5.38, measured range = 5.49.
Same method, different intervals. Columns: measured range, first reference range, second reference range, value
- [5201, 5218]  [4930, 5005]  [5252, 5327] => 0.31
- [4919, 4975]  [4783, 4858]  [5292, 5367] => -0.15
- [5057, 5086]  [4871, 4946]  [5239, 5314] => 0.12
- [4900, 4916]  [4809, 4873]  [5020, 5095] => -0.22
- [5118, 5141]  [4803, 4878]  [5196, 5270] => -0.04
